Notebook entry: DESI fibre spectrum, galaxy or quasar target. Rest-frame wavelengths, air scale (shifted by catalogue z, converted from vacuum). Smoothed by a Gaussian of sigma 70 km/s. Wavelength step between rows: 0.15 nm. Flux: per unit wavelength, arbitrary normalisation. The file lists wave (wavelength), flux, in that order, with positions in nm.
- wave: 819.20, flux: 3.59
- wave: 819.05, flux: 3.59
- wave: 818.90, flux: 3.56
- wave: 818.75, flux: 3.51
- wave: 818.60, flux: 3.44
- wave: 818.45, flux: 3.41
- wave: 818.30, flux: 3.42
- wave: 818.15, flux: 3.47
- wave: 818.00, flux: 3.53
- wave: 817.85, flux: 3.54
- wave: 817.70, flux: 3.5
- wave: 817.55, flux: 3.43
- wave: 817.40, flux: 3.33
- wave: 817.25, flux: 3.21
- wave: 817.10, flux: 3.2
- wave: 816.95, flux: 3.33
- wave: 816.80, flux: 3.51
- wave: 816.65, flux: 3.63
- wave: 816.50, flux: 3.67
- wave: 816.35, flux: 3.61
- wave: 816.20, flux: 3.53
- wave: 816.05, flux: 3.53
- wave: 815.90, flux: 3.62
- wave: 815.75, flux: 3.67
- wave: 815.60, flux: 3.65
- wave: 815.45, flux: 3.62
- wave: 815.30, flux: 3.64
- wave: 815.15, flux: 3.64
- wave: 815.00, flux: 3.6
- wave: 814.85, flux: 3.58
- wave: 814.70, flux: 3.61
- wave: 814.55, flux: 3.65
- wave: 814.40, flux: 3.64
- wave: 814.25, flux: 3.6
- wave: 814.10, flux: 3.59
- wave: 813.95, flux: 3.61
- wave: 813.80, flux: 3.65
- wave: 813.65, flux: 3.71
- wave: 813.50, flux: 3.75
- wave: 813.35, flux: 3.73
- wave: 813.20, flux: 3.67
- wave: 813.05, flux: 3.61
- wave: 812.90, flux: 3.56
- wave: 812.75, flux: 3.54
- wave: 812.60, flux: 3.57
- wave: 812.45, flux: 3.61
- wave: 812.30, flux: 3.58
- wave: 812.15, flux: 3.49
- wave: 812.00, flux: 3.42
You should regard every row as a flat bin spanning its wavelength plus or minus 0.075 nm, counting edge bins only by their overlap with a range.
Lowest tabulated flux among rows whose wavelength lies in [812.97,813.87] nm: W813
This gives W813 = 3.61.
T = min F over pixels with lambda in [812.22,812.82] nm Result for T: 3.54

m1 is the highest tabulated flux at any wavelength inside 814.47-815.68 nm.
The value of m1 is 3.65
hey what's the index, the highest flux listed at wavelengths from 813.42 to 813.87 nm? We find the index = 3.75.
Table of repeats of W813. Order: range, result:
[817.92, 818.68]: 3.41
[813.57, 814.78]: 3.59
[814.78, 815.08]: 3.58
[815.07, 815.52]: 3.62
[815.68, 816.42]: 3.53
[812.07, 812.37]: 3.49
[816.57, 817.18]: 3.2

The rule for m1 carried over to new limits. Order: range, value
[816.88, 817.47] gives 3.33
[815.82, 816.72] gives 3.67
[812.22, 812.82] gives 3.61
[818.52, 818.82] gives 3.51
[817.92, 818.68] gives 3.53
